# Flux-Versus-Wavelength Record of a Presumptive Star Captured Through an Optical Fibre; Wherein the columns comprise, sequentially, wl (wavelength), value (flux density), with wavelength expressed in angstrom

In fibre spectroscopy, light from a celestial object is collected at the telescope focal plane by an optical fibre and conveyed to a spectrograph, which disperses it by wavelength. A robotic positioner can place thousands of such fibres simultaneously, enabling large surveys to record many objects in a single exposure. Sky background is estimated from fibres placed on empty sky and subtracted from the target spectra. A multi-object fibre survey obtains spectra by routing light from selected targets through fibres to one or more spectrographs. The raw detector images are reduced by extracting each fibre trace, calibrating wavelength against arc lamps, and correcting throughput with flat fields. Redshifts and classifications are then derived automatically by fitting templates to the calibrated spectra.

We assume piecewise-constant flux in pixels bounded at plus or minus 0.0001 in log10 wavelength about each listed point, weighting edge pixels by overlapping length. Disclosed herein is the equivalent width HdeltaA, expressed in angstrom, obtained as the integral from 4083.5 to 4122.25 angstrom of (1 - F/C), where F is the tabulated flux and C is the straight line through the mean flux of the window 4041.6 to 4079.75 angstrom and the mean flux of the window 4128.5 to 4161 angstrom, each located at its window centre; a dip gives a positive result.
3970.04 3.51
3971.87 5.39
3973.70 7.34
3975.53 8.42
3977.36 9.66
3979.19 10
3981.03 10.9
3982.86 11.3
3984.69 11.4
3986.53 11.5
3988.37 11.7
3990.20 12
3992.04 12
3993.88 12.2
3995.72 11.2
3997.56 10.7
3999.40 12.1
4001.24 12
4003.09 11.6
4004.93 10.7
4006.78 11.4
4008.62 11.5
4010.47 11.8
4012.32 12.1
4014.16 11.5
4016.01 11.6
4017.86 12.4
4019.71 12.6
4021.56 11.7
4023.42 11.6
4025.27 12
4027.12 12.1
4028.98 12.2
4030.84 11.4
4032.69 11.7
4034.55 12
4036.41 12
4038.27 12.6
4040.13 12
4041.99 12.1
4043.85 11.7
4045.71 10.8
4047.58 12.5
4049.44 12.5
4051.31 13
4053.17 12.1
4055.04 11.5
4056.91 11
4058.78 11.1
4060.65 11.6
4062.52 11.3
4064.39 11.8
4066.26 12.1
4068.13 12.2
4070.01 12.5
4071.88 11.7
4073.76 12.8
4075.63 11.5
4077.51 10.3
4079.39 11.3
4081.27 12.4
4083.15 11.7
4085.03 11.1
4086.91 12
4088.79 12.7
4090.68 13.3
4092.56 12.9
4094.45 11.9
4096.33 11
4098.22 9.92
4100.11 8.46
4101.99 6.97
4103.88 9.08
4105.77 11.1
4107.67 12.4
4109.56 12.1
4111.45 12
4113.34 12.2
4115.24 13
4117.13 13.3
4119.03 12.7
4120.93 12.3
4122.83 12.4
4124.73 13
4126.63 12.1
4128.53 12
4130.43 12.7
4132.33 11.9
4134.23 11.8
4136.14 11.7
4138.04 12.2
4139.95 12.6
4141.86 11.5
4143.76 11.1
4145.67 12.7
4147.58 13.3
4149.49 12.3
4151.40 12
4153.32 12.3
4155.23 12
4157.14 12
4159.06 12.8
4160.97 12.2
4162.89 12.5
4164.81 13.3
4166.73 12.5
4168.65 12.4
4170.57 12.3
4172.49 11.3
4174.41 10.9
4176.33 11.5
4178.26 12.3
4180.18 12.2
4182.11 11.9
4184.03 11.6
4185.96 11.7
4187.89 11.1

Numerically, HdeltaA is 1.5 angstrom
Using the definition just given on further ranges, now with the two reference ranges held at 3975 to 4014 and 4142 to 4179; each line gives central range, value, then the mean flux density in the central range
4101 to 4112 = 1.2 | 10.6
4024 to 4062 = -1.1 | 11.9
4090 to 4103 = 1.4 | 10.6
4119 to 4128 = -0.4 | 12.4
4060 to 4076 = -0.4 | 12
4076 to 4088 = 0.3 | 11.5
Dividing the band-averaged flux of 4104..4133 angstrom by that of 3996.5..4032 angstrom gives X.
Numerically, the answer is 1.04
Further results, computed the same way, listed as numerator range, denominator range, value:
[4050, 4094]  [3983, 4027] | 1.02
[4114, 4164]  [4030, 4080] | 1.04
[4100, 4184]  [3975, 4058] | 1.03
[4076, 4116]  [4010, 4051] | 0.95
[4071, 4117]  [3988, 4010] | 0.99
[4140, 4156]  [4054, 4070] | 1.05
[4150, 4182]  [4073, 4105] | 1.09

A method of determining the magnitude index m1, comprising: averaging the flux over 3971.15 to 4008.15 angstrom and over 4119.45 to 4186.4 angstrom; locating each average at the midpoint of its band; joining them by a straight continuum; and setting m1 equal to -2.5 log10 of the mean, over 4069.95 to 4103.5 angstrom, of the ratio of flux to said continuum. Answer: 0.03 mag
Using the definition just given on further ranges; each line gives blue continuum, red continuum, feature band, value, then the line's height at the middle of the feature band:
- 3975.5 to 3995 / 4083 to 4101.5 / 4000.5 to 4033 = -0.05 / 11.2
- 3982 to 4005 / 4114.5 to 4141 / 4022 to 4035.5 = 0.00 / 11.8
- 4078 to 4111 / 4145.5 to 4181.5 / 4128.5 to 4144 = -0.01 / 11.8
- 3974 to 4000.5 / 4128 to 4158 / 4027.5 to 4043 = -0.06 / 11.4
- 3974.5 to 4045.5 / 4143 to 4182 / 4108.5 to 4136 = -0.03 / 12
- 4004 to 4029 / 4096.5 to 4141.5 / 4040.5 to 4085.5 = -0.01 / 11.7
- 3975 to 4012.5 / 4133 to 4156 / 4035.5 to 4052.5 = -0.05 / 11.5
